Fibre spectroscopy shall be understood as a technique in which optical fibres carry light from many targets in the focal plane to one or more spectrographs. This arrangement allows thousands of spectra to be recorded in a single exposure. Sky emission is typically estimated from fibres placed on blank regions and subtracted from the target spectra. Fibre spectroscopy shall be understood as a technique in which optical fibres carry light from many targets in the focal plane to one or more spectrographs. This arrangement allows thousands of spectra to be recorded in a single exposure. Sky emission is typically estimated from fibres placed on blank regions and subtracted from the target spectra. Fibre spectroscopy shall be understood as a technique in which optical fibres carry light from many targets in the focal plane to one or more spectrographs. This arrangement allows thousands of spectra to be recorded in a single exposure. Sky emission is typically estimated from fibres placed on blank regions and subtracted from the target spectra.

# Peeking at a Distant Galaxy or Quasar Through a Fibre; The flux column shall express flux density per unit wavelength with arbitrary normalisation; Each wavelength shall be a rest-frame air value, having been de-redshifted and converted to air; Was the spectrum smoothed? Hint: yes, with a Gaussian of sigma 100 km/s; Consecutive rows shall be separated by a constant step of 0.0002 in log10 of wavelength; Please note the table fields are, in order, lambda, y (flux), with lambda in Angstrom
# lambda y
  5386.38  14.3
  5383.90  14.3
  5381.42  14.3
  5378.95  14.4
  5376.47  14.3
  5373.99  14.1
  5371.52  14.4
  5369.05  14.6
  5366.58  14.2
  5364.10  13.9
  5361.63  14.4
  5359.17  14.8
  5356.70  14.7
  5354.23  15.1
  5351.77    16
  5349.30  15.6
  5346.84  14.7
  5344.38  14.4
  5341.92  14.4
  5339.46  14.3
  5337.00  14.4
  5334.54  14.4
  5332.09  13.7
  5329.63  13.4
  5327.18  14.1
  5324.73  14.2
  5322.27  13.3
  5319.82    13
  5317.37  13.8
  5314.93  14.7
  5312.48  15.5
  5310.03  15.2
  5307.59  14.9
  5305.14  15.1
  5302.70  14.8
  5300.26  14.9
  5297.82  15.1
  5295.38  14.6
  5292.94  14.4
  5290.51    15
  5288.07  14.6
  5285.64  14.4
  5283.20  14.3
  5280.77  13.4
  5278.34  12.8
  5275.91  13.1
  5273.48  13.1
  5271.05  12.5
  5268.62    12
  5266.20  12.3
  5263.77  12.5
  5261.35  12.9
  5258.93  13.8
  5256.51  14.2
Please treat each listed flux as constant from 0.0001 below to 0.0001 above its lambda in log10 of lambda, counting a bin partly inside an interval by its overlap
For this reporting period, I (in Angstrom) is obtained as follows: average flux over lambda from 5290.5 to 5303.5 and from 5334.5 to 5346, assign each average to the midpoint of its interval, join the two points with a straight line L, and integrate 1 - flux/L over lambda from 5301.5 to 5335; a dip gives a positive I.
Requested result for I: 0.7 Angstrom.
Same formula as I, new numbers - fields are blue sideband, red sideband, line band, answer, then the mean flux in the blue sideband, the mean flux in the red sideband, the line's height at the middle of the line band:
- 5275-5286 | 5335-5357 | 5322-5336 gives 0.6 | 13.5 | 14.8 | 14.5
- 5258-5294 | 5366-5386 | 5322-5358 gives -1.2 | 13.4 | 14.3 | 14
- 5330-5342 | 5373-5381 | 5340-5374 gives -1.1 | 14.2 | 14.3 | 14.2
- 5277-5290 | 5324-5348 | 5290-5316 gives -1.6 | 14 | 14.2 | 14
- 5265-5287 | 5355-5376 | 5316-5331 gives 0.2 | 13.1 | 14.4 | 13.8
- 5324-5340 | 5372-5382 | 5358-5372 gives -0.2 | 14.1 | 14.3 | 14.2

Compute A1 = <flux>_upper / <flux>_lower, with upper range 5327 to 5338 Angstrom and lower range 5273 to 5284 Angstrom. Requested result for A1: 1.05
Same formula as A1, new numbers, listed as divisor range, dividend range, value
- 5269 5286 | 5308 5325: 1.08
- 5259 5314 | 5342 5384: 1.04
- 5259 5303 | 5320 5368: 1.05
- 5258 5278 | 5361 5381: 1.12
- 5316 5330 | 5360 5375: 1.05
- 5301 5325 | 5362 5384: 0.99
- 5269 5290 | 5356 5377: 1.06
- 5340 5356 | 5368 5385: 0.96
